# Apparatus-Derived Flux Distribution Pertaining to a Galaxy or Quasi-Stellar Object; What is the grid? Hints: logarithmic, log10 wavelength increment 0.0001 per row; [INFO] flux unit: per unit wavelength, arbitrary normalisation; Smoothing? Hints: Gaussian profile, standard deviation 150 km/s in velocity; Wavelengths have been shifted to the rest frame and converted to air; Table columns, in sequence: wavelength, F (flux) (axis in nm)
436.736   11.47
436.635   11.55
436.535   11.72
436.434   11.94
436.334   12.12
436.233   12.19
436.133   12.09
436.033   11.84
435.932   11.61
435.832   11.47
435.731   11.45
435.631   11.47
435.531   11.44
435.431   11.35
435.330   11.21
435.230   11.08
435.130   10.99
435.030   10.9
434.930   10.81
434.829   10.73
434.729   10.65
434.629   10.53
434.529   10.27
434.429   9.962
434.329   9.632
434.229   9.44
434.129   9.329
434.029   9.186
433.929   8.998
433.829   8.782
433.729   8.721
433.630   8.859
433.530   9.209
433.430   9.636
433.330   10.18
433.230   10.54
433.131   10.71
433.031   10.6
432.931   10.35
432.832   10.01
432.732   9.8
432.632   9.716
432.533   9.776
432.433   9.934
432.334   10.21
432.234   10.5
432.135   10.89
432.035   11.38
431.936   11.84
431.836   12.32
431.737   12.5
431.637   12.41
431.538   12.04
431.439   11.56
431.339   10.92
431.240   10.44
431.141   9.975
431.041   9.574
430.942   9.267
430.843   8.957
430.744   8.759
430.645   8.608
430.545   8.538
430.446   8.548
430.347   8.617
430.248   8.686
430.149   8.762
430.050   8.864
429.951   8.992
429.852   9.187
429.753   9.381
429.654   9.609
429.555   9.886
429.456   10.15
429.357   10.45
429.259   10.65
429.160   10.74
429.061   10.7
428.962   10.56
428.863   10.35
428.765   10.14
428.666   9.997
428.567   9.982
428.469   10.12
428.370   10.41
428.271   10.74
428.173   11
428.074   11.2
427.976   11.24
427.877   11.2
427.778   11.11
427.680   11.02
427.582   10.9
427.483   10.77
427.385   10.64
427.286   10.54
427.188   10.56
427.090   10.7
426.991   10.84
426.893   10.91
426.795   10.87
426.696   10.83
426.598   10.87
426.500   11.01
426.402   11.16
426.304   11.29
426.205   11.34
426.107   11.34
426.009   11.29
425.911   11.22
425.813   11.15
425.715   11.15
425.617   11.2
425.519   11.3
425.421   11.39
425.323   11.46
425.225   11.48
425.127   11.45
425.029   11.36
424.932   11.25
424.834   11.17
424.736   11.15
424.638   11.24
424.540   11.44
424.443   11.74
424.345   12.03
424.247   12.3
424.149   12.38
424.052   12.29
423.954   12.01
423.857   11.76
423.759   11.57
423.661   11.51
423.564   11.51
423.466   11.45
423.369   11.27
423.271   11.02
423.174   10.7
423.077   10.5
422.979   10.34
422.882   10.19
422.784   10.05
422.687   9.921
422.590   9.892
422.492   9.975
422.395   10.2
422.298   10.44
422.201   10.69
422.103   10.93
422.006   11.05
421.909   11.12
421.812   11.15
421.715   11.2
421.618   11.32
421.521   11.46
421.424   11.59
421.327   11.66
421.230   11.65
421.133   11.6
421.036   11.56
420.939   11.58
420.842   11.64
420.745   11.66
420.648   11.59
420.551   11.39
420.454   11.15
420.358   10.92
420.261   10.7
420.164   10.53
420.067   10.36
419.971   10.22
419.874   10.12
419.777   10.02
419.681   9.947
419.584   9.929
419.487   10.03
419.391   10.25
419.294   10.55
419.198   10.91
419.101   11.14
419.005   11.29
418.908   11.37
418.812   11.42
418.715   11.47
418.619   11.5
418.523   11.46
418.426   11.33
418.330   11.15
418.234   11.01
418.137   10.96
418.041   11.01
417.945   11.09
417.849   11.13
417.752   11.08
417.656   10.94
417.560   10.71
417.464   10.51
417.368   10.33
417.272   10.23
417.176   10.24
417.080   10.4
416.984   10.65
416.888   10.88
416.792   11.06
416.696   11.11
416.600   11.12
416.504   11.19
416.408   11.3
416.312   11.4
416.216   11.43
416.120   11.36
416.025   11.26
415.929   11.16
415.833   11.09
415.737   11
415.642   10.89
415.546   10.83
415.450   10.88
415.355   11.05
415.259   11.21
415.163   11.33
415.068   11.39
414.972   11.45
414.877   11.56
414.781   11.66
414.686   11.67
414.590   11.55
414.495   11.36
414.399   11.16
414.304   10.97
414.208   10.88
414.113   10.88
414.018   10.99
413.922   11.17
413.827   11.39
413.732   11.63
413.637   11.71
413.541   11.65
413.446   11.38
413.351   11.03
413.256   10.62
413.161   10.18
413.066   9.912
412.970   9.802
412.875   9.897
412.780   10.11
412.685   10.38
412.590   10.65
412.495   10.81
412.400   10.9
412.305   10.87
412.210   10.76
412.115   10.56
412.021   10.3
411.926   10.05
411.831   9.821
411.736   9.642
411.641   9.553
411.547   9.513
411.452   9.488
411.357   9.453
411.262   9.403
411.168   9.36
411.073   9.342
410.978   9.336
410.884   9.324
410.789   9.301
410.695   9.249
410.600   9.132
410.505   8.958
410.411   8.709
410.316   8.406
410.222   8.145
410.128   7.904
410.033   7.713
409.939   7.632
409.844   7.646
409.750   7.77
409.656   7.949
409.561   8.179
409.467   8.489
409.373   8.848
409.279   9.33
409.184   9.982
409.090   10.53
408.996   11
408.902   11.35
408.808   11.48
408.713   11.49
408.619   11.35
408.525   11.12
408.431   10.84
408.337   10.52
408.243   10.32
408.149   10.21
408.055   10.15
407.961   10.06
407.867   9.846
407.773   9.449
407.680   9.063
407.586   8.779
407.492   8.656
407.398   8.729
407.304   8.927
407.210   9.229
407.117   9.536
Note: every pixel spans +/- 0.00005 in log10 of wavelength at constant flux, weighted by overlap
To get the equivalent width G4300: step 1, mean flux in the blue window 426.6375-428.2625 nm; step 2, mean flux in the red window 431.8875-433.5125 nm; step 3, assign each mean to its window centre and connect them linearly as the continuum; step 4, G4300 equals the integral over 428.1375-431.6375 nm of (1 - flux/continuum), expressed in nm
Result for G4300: 0.25 nm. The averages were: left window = 10.9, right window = 10.4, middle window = 9.9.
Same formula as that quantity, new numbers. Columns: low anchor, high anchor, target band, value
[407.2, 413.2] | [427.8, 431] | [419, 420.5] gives -0.12 nm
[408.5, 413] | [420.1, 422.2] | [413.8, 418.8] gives -0.29 nm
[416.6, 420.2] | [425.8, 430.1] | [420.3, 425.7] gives -0.28 nm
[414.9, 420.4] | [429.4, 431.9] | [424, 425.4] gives -0.17 nm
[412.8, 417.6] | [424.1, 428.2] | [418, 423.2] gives 0.10 nm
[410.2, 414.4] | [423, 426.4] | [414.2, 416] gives -0.14 nm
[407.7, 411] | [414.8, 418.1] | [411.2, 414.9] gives -0.13 nm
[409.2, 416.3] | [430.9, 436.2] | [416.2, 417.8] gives -0.09 nm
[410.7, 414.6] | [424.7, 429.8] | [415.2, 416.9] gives -0.10 nm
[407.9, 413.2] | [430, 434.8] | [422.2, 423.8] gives -0.13 nm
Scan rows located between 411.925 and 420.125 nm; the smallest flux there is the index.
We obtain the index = 9.802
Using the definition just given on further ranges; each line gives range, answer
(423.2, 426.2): 11.02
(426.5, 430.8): 8.538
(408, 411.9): 7.632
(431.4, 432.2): 10.89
